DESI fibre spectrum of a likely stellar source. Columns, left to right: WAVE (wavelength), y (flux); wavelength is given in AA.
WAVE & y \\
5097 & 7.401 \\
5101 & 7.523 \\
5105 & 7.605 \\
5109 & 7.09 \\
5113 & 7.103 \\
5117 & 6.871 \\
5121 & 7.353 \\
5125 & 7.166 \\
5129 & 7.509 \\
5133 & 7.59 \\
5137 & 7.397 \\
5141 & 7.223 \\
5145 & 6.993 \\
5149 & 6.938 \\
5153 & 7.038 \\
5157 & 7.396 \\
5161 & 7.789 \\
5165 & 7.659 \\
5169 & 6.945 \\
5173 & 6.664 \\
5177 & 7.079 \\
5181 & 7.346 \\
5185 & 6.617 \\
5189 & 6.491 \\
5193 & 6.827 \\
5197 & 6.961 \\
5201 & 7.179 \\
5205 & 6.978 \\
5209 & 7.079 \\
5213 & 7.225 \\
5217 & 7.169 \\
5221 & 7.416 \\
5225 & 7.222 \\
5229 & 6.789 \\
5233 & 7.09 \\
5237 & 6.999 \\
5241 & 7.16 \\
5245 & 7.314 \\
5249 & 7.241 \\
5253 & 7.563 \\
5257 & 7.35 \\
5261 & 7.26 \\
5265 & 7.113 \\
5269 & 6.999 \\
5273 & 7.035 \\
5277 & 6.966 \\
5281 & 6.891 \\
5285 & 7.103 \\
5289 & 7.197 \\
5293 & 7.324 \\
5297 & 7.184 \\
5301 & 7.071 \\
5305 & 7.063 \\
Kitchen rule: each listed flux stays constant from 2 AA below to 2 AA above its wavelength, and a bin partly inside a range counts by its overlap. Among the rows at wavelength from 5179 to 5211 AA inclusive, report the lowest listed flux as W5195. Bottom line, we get 6.491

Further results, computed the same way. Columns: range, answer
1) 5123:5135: 7.166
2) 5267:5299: 6.891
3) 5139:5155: 6.938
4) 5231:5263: 6.999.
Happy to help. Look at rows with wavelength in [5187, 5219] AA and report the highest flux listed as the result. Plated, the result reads 7.225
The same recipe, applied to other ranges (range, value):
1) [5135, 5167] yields 7.789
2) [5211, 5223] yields 7.416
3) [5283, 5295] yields 7.324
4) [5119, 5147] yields 7.59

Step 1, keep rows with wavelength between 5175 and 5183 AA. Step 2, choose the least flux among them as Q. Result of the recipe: 7.079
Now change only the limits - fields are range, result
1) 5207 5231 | 6.789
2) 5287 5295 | 7.197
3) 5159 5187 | 6.617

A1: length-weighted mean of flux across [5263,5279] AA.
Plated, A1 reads 7.03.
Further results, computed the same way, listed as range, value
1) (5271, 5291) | 7.04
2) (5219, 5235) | 7.13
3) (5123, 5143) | 7.38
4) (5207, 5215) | 7.15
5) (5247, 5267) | 7.31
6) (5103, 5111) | 7.35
